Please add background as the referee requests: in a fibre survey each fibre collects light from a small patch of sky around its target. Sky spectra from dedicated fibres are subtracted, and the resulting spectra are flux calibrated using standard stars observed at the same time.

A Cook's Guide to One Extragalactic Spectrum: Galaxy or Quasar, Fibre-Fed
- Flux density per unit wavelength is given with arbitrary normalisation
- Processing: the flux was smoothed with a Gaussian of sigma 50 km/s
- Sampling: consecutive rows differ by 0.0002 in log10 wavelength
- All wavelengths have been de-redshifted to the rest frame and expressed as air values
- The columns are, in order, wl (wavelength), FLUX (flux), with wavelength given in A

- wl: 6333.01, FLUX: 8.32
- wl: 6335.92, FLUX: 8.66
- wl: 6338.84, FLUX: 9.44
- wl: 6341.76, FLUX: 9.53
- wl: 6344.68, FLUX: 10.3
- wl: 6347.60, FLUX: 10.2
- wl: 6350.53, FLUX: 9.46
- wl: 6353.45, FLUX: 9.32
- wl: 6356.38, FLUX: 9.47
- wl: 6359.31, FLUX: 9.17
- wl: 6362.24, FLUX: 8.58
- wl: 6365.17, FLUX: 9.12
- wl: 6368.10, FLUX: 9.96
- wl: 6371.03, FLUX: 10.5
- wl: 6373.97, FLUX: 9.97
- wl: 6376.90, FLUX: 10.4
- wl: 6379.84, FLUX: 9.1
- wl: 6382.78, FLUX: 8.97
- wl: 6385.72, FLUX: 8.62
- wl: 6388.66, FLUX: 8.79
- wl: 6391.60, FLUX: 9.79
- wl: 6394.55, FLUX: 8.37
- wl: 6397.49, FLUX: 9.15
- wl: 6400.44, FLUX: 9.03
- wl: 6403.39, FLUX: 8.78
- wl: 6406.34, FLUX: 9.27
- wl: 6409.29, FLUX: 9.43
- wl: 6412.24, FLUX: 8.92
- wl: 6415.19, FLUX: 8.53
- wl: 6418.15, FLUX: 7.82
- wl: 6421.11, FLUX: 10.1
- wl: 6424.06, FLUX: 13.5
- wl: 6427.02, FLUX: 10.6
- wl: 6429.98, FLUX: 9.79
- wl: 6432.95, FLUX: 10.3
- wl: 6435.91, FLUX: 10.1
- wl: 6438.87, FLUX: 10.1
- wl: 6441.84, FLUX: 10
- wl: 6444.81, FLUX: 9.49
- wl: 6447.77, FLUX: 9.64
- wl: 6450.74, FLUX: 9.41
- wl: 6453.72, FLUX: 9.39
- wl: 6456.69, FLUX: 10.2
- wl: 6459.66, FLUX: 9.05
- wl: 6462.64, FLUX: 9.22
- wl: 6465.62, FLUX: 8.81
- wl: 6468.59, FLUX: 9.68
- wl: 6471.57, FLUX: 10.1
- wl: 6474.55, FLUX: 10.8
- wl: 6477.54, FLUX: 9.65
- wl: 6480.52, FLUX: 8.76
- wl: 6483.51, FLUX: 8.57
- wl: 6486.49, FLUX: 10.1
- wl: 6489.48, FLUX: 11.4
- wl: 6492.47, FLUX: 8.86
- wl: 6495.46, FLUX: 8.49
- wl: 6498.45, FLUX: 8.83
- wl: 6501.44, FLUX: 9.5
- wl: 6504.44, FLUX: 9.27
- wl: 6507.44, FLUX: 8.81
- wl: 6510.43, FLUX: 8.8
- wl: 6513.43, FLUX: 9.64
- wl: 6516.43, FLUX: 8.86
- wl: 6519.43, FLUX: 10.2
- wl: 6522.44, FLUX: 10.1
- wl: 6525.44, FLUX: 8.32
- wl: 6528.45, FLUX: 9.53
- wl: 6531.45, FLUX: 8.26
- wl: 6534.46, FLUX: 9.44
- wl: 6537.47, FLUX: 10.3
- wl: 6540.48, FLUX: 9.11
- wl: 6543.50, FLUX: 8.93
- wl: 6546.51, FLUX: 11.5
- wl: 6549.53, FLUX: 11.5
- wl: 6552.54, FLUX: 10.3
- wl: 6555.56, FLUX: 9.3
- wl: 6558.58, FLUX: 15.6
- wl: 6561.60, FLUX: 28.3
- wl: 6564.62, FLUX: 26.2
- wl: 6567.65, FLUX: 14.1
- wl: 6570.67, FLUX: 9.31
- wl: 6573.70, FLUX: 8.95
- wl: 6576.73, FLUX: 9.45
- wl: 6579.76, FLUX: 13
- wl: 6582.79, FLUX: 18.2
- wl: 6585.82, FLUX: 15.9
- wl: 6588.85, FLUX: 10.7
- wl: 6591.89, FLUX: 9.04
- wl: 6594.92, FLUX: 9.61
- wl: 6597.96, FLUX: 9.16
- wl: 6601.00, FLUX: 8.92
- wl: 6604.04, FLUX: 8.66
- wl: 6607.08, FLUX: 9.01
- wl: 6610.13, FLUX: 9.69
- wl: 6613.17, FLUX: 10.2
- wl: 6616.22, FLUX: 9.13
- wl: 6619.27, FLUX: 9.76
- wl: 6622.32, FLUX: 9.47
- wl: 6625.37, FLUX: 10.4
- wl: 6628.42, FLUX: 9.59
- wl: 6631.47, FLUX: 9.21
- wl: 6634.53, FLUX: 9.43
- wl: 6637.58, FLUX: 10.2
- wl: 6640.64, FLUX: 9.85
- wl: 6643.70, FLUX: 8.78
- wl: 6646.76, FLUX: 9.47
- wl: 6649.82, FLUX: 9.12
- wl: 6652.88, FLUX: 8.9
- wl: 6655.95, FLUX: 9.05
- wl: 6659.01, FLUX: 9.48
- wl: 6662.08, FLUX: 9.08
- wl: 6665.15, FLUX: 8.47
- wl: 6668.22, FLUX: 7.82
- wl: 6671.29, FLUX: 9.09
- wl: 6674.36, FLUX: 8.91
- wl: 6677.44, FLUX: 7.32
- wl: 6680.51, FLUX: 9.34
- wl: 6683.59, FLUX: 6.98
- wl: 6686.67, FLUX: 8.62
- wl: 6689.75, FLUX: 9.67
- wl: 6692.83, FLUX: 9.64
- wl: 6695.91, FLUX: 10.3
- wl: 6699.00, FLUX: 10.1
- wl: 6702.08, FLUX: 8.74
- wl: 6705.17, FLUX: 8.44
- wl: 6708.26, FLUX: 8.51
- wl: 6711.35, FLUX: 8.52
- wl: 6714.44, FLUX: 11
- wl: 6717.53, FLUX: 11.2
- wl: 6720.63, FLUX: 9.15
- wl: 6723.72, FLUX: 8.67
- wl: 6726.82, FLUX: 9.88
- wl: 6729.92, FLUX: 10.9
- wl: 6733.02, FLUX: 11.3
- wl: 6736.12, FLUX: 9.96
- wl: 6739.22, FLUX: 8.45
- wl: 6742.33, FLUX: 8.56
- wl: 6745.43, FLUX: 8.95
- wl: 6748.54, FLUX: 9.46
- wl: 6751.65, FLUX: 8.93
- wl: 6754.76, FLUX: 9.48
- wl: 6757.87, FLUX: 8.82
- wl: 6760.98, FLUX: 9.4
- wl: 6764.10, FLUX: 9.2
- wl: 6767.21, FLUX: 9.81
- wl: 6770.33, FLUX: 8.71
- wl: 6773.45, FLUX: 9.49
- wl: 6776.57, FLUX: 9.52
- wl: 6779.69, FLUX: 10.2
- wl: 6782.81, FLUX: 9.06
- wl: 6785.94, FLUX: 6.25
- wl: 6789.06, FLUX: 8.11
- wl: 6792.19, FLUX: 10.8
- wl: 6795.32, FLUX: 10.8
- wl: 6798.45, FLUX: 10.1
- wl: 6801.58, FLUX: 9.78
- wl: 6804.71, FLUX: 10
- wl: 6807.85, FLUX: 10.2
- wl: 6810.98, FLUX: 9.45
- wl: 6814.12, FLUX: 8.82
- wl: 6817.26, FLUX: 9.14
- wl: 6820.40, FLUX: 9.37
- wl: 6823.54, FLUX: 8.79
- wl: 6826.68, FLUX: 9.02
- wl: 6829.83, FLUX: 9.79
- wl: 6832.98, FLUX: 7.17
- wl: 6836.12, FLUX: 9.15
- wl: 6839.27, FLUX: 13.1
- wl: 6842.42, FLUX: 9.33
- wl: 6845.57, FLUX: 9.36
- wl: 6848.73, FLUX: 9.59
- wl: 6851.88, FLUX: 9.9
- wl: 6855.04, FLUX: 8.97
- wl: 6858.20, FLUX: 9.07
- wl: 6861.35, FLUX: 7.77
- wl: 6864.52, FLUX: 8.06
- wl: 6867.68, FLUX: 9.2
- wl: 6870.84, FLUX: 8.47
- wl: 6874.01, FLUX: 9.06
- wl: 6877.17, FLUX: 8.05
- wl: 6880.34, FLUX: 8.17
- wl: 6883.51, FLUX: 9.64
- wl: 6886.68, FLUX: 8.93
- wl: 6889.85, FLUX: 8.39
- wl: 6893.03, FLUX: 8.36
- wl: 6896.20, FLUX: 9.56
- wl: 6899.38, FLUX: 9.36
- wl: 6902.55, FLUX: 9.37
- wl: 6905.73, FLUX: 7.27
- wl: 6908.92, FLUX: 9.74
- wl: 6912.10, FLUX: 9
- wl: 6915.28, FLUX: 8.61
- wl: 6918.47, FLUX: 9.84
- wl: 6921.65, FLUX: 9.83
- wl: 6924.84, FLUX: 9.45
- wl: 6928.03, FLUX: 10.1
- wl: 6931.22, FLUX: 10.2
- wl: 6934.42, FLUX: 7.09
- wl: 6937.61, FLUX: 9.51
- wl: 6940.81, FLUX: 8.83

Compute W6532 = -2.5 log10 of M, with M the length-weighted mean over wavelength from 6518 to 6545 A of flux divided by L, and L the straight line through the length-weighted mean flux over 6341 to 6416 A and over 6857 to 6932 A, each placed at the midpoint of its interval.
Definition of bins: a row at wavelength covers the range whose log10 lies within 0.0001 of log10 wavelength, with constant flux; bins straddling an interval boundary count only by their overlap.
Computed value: -0.01 mag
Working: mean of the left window 9.34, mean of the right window 8.97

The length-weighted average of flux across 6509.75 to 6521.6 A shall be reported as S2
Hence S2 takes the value 9.45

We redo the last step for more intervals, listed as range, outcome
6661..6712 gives 8.8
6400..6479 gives 9.7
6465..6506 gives 9.5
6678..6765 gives 9.34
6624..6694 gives 9.06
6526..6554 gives 9.82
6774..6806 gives 9.46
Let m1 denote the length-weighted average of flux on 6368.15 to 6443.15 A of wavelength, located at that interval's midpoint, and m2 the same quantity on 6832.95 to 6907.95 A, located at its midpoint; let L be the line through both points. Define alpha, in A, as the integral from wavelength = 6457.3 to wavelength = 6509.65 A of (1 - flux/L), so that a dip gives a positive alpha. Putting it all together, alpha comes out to 0.5 A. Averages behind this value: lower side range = 9.6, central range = 9.41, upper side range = 9.01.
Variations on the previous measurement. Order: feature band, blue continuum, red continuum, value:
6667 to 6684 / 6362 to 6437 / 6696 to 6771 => 2.0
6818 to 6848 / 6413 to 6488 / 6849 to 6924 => -1.4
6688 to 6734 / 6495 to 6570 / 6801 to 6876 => 1.9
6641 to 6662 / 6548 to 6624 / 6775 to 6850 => 4.0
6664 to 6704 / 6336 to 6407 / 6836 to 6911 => 1.5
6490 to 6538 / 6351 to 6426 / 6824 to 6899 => 0.4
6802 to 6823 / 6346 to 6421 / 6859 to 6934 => -1.1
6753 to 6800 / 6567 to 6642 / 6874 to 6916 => 0.7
